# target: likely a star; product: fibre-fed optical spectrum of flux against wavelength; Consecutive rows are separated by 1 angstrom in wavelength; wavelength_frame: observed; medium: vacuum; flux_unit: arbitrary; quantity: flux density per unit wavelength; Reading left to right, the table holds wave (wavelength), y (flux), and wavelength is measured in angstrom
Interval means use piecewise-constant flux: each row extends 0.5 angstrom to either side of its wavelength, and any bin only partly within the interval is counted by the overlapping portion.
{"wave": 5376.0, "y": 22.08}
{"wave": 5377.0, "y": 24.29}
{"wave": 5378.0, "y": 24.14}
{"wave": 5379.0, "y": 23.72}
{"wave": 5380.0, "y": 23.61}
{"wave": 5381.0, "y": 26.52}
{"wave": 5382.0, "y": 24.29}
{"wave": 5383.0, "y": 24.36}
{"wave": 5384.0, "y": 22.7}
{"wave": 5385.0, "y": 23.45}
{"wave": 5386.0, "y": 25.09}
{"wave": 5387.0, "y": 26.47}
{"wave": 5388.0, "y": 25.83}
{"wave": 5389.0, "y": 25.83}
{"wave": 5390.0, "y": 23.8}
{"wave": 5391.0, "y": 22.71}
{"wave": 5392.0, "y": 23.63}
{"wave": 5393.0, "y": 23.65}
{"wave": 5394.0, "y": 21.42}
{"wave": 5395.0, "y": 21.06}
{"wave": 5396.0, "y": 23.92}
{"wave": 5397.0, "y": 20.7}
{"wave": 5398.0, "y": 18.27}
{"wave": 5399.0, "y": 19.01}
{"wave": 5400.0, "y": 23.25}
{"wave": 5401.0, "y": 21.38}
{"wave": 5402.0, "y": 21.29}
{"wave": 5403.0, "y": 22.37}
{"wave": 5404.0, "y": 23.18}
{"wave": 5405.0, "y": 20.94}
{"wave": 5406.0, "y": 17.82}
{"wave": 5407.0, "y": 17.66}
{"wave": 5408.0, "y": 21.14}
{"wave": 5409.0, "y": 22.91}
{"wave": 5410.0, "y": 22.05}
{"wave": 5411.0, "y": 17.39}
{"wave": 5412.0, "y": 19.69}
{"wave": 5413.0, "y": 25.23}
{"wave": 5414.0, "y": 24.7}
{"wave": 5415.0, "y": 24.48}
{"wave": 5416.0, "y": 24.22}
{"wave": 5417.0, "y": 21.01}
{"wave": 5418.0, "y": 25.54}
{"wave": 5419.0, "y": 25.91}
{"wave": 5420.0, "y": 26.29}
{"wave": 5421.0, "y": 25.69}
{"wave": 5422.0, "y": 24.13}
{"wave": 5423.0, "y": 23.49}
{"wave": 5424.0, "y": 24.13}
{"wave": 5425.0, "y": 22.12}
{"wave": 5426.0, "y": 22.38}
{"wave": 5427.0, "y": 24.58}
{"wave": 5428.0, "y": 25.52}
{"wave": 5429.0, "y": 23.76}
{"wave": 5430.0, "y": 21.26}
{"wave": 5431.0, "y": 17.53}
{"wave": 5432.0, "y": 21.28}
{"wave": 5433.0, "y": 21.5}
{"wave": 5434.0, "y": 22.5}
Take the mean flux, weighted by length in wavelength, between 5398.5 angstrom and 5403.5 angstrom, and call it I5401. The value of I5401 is 21.5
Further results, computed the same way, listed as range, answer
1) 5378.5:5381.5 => 24.6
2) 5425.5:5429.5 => 24.1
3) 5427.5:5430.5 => 23.5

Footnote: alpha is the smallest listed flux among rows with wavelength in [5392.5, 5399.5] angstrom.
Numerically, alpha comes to 18.27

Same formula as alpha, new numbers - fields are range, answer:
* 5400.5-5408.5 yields 17.66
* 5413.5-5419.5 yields 21.01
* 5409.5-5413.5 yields 17.39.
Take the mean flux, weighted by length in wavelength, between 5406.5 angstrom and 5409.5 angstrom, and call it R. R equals 20.6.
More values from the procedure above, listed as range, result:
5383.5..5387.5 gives 24.4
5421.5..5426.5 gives 23.2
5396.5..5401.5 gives 20.5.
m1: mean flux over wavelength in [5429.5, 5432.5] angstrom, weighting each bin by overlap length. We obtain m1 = 20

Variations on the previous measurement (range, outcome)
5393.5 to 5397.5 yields 21.8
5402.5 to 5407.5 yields 20.4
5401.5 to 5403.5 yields 21.8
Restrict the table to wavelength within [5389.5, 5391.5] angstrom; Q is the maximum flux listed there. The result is 23.8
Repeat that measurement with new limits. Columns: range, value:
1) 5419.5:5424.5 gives 26.29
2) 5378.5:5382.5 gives 26.52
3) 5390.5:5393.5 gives 23.65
